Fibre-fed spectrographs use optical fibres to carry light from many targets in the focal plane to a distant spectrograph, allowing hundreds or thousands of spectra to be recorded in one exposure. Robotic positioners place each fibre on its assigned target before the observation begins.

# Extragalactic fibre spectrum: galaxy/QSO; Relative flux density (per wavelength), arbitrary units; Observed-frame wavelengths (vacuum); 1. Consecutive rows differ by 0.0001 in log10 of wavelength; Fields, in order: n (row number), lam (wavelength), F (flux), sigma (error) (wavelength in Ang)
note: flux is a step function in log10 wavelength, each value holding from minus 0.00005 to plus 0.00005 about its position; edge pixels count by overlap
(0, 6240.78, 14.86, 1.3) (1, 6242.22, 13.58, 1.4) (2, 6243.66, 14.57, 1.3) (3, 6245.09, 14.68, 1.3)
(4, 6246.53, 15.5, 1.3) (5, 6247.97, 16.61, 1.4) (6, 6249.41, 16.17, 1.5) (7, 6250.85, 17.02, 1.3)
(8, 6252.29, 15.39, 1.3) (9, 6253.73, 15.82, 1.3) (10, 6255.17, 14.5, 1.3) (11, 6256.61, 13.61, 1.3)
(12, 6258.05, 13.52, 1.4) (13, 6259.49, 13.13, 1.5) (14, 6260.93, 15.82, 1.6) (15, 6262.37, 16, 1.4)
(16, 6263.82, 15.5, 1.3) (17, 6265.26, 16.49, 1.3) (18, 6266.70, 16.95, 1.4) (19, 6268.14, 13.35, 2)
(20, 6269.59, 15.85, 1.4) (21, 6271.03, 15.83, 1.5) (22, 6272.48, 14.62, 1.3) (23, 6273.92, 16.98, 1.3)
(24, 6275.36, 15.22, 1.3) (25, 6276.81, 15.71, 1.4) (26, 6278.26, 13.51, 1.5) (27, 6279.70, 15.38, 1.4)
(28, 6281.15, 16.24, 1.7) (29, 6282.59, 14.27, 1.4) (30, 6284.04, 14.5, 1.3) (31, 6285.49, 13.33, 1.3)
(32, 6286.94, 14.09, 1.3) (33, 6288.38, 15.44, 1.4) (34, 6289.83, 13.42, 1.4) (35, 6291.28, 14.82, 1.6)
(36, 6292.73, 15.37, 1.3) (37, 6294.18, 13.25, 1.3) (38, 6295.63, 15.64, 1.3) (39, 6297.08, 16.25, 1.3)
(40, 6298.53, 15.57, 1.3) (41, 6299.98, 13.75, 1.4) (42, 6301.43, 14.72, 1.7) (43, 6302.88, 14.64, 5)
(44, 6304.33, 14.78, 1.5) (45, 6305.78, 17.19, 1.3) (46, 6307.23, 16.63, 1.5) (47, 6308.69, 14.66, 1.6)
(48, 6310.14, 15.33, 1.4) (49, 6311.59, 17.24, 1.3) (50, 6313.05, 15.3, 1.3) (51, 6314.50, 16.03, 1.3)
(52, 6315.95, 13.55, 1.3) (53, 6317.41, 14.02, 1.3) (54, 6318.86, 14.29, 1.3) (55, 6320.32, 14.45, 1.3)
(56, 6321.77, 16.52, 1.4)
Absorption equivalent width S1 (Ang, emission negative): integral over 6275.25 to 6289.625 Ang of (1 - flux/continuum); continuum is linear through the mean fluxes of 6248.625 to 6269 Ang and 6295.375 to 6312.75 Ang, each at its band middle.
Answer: 0.6 Ang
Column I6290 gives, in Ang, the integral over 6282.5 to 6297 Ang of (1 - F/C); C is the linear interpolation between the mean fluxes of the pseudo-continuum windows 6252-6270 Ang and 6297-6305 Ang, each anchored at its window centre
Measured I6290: 0.4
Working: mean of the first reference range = 15.1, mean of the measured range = 14.5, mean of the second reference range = 14.9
